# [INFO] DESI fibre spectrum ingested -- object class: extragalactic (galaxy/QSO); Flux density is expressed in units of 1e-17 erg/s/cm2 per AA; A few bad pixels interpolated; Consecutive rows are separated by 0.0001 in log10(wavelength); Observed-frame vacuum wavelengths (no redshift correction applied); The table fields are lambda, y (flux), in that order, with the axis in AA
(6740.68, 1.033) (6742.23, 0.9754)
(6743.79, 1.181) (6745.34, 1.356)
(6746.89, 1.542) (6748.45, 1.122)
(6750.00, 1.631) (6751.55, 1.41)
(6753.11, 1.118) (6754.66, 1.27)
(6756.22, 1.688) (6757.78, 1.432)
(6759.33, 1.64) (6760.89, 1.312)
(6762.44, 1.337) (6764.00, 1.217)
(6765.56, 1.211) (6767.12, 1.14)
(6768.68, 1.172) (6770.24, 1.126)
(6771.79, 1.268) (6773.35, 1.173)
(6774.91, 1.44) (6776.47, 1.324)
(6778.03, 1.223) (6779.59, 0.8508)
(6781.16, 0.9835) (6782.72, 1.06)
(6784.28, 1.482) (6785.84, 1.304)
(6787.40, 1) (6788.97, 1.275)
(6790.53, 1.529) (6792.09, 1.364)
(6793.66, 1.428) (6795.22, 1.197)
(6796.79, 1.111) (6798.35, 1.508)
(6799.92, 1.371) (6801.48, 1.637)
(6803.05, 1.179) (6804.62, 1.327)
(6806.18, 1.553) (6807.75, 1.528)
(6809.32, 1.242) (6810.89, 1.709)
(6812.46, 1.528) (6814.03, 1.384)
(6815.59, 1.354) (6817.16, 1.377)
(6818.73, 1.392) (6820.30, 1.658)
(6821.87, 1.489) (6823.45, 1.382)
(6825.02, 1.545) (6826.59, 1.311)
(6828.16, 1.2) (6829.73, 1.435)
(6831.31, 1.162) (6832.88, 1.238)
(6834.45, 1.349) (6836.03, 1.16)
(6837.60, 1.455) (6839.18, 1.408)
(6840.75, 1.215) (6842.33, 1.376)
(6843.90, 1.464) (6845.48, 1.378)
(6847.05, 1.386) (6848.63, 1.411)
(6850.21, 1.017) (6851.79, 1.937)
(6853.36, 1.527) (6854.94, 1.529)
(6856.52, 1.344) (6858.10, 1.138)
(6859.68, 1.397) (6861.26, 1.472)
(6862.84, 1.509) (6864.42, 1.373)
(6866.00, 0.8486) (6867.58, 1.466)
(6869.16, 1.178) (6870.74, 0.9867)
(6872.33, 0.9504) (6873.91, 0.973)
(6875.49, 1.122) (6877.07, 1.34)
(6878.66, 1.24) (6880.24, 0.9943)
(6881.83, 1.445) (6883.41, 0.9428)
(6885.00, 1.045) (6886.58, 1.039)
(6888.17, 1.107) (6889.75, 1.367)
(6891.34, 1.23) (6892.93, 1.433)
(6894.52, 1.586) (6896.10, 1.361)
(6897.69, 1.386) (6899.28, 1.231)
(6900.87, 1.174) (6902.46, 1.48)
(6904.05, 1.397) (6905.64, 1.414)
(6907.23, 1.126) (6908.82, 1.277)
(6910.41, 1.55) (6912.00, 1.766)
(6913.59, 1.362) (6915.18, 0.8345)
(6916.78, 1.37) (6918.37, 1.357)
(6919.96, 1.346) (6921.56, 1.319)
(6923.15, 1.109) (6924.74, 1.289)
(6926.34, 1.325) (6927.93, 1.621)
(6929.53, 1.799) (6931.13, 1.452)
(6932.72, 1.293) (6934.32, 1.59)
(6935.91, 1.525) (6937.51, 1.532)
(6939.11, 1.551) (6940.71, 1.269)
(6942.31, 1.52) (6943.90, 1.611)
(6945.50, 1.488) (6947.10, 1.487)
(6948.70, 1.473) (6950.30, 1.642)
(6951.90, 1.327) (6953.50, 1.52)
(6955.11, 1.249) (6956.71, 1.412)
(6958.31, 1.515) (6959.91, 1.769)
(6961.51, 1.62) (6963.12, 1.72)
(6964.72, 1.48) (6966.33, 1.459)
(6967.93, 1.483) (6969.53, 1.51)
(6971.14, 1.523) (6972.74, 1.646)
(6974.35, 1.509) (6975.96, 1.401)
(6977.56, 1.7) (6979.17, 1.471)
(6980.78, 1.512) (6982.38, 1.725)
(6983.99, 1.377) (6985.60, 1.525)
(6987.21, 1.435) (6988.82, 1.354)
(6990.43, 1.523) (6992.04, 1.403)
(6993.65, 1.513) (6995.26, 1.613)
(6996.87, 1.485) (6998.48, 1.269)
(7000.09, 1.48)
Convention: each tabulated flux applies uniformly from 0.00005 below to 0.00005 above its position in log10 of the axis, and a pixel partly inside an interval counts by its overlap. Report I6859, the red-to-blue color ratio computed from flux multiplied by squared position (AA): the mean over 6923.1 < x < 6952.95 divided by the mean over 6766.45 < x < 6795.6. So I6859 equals 1.26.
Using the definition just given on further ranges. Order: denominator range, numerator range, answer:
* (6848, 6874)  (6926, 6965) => 1.19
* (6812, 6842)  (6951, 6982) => 1.16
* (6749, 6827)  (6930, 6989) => 1.18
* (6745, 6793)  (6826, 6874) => 1.04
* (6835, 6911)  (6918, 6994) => 1.18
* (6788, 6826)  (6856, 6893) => 0.86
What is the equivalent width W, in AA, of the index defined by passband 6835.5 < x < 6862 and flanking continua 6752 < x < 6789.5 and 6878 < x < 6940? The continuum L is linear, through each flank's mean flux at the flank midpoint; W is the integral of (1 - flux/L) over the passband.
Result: -1.8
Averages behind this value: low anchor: 1.25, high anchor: 1.34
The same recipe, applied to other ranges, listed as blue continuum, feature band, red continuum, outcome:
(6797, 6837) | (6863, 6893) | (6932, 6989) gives 5.8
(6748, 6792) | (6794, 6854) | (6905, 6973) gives -2.6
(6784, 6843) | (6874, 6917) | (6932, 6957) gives 4.7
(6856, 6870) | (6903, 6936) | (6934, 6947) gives 1.5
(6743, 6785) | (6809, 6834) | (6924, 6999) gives -1.0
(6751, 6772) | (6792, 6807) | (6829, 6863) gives -0.3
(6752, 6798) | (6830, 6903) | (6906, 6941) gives 3.2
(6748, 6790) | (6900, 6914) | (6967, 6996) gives 0.3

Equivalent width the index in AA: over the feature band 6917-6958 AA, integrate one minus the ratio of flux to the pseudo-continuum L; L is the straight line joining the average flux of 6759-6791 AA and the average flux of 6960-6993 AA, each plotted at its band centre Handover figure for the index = 0.7 AA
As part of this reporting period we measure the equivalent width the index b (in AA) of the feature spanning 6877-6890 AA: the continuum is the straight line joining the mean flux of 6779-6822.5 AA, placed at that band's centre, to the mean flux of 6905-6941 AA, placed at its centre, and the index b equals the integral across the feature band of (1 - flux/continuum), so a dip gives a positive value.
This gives 2.2 AA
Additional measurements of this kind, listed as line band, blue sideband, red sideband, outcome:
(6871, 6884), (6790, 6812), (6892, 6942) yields 2.55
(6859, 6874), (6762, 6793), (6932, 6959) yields 1.42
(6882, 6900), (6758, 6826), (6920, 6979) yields 2.24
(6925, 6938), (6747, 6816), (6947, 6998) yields -0.33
